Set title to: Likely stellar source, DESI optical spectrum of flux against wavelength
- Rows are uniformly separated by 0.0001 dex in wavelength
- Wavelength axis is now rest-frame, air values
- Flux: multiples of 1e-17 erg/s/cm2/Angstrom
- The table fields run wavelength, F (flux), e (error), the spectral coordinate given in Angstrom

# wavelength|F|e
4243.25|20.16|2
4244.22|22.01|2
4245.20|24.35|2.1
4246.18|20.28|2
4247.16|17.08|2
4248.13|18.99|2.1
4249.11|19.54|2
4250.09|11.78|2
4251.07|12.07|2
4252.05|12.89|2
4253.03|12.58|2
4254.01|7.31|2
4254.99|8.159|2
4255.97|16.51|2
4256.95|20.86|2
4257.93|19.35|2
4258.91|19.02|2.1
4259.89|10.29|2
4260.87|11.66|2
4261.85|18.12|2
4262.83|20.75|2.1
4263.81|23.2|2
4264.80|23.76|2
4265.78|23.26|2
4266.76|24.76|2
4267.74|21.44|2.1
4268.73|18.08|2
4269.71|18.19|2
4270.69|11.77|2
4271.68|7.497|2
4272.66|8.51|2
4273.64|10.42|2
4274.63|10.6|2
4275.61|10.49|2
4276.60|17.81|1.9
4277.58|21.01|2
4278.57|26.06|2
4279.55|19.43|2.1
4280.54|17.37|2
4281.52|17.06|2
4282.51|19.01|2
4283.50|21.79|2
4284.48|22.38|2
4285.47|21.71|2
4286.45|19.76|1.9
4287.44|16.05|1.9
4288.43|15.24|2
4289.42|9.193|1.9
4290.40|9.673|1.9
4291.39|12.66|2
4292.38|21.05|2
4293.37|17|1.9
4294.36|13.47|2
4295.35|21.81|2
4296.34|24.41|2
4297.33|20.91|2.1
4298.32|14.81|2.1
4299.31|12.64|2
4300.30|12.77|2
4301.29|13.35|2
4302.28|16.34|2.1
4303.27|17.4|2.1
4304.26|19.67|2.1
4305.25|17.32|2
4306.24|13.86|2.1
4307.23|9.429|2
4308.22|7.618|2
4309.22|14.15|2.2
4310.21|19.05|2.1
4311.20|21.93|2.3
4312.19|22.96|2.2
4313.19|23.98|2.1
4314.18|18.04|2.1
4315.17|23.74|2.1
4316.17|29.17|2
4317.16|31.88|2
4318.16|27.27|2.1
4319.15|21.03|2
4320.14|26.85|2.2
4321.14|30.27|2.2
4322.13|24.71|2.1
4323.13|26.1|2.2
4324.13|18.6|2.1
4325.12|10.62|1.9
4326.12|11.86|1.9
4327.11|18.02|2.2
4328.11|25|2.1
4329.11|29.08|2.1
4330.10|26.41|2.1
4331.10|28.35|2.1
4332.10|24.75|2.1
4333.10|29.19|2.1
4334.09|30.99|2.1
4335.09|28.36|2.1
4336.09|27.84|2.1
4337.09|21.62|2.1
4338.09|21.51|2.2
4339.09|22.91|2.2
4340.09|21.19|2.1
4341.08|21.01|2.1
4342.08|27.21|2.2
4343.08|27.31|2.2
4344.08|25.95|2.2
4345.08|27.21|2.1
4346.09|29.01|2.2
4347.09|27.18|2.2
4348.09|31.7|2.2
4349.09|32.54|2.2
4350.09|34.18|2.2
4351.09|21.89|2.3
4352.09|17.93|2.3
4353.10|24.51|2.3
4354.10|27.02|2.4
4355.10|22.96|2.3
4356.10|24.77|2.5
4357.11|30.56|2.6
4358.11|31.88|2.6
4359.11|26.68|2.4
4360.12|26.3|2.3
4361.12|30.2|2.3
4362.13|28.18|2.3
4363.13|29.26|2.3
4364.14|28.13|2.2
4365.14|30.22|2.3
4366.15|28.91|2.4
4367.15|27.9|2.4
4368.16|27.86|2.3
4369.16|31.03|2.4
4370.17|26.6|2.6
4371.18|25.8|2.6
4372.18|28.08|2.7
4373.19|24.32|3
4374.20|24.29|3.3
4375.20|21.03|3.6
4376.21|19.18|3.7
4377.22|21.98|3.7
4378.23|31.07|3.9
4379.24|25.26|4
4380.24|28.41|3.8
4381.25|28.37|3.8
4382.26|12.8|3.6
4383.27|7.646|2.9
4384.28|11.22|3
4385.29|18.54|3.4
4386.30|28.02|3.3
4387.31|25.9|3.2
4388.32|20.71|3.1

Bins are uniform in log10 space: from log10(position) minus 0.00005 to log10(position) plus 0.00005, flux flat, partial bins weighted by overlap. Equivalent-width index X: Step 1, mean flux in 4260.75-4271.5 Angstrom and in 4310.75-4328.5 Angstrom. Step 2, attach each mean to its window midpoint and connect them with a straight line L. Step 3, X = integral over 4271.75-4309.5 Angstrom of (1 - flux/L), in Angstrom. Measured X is 8.8 Angstrom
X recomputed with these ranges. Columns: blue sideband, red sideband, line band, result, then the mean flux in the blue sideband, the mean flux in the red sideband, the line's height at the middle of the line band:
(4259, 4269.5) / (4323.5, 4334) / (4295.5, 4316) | 3.8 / 19.5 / 22.6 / 21.5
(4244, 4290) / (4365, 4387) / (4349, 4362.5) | -2.6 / 17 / 23.9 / 22.6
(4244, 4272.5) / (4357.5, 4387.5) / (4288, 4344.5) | 1.5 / 16.9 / 25.2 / 21.1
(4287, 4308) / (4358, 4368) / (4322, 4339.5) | -1.1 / 15.6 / 28.6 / 22.2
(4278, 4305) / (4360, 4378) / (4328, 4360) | -3.8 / 17.5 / 26.7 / 23.7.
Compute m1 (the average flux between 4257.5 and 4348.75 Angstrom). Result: 20.1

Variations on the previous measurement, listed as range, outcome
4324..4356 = 24.9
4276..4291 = 18.1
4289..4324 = 19.1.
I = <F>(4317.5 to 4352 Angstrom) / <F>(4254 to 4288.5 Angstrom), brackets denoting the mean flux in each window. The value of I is 1.45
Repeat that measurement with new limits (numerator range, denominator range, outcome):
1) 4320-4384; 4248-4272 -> 1.54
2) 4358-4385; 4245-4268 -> 1.45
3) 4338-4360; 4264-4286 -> 1.47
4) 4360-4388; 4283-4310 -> 1.53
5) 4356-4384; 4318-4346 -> 1.06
